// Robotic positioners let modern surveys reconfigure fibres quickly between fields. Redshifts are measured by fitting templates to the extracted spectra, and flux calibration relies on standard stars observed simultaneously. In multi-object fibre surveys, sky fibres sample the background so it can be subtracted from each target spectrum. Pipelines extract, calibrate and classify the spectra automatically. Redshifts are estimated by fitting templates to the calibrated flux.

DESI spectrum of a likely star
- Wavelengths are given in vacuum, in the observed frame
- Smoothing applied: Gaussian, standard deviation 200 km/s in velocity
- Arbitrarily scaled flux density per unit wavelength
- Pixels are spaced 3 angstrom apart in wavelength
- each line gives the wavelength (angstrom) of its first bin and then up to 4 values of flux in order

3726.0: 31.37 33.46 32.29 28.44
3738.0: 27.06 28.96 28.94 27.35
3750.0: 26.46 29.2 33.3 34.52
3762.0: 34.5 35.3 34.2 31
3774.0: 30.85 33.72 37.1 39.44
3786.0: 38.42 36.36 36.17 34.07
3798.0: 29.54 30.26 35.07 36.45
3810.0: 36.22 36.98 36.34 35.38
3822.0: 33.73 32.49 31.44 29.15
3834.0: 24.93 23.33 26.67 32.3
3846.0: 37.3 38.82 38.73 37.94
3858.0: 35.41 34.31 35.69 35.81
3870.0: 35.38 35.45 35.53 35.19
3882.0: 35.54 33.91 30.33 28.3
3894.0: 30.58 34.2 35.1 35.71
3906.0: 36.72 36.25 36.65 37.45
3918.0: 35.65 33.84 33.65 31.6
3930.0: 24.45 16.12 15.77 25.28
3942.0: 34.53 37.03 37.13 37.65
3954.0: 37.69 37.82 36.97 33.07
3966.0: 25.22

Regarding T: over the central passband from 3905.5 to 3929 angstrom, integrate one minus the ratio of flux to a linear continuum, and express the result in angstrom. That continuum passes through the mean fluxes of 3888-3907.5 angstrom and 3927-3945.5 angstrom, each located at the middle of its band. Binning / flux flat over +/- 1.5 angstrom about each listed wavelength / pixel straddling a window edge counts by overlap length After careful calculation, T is -4.6 angstrom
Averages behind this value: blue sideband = 33.2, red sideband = 25.4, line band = 34.9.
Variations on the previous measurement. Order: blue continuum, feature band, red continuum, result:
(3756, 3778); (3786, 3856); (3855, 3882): 2.0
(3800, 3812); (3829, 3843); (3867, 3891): 3.1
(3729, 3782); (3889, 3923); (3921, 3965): -3.4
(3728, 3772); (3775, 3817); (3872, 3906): -4.6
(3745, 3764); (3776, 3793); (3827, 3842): -4.3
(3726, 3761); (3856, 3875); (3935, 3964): -1.9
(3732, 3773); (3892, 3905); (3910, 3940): -1.9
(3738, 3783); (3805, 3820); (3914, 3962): -2.0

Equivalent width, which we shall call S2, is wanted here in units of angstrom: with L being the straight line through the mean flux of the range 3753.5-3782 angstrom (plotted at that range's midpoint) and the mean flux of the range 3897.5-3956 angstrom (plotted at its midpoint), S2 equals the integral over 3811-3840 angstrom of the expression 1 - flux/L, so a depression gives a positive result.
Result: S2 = 1.74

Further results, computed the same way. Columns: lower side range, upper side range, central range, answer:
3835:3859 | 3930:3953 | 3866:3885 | -1.86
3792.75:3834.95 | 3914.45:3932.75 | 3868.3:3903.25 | -1.86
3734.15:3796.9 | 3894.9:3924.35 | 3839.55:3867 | -0.97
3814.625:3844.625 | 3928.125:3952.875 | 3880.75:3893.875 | -0.98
